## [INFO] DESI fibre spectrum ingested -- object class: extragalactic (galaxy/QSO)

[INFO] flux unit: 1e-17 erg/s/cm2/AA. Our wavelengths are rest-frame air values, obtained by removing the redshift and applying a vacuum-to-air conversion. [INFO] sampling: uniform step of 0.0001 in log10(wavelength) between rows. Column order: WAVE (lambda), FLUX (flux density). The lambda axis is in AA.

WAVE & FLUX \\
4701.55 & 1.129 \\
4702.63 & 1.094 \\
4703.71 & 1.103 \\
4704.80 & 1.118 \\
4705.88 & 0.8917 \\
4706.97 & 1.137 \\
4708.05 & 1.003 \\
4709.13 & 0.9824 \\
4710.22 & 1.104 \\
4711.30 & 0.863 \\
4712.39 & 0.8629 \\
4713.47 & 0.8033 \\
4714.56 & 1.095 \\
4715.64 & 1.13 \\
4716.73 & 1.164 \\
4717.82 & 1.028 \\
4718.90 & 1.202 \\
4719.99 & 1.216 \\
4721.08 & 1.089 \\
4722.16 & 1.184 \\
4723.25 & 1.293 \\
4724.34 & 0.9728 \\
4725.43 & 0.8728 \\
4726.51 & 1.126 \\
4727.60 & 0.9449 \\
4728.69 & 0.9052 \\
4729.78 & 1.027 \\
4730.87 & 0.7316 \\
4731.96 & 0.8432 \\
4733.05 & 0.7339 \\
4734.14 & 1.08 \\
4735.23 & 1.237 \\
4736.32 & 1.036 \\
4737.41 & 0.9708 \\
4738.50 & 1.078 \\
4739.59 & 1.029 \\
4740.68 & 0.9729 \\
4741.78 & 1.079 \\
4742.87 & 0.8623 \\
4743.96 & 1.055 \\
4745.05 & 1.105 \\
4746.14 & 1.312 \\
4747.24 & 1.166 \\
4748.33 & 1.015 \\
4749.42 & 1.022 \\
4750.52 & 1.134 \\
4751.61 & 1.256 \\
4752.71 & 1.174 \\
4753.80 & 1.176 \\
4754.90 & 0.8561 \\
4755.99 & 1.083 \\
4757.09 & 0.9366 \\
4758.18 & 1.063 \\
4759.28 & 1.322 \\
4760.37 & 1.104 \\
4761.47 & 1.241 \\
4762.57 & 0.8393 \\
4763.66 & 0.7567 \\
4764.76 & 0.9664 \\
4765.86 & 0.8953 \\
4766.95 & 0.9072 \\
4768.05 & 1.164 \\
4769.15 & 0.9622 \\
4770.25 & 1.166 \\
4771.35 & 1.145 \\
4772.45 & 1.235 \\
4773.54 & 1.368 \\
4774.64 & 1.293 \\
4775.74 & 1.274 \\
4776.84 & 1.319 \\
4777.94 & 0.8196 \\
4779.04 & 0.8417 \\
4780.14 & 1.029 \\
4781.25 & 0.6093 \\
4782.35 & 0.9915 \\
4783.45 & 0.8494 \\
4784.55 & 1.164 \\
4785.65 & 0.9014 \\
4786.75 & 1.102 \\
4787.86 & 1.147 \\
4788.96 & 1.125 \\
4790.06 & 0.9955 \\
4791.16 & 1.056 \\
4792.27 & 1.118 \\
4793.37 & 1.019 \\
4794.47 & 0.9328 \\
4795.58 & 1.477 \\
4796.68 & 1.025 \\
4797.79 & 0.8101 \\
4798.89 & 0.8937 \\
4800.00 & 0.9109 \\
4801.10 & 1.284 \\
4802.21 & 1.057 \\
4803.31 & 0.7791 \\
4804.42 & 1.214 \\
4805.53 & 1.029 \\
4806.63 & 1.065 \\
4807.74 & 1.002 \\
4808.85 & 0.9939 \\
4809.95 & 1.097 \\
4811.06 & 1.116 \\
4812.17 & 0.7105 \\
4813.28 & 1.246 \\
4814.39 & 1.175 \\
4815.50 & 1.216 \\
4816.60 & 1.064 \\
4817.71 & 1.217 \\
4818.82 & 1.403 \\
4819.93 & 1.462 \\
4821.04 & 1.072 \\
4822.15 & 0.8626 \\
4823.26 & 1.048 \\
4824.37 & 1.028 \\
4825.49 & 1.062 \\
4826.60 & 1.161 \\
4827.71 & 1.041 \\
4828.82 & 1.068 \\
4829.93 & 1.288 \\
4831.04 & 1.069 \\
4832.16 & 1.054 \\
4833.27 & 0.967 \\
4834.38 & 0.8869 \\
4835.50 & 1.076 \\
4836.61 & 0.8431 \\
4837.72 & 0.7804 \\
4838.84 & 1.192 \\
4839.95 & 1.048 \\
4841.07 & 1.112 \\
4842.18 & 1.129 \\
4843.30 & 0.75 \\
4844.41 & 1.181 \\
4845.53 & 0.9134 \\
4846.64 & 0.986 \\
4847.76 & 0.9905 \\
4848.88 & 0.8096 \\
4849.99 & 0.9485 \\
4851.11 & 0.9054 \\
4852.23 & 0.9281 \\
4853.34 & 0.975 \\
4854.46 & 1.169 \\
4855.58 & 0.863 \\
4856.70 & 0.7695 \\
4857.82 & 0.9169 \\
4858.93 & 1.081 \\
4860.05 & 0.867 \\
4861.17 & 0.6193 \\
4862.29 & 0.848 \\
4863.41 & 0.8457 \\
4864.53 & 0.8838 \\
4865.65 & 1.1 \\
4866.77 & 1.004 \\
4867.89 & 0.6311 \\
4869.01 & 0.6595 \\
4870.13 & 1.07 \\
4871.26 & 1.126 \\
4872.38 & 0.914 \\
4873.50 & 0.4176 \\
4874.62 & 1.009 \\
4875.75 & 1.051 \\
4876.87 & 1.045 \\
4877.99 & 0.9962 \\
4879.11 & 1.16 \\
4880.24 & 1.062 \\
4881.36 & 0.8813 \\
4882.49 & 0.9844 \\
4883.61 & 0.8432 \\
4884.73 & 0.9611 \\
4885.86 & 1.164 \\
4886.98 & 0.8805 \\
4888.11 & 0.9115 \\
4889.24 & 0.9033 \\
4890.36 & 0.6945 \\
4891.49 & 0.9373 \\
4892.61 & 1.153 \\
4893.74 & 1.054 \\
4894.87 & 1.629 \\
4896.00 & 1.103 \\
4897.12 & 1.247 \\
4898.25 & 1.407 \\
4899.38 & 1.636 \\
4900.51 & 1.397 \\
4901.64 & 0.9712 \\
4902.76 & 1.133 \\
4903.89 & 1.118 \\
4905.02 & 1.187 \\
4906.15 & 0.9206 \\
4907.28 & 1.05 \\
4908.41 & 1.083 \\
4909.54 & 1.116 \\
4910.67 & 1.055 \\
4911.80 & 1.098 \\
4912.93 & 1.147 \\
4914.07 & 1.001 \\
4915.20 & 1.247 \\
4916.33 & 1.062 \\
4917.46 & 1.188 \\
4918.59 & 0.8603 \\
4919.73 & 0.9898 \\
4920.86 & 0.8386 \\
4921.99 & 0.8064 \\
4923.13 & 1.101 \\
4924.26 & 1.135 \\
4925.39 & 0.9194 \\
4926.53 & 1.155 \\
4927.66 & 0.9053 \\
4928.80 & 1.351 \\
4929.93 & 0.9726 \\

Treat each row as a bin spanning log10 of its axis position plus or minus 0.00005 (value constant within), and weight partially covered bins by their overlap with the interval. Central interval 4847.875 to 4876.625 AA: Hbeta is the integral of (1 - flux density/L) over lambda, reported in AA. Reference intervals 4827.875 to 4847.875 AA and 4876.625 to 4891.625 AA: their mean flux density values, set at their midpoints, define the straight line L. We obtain 2.5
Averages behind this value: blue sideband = 1.02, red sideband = 0.958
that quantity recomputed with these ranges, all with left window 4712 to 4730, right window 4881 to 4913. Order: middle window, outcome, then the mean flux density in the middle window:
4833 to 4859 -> 2.8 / 0.966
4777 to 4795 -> 1.4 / 0.989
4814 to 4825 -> -0.8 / 1.15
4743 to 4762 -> -0.9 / 1.11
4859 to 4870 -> 2.4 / 0.849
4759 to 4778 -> -0.7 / 1.1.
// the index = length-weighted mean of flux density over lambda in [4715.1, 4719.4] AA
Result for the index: 1.13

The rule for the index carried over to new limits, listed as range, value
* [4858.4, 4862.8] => 0.852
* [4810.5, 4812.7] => 0.914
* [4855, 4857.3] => 0.819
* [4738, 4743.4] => 1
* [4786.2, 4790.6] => 1.09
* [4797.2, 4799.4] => 0.853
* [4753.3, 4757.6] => 1.01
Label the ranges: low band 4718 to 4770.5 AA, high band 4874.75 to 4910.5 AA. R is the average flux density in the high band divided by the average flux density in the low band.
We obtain 1.04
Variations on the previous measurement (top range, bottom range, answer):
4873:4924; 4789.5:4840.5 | 0.99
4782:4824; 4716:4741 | 1.04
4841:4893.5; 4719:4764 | 0.89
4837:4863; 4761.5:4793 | 0.91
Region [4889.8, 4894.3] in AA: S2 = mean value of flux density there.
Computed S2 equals 0.96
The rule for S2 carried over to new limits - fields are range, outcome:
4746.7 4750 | 1.07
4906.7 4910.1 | 1.08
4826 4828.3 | 1.1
